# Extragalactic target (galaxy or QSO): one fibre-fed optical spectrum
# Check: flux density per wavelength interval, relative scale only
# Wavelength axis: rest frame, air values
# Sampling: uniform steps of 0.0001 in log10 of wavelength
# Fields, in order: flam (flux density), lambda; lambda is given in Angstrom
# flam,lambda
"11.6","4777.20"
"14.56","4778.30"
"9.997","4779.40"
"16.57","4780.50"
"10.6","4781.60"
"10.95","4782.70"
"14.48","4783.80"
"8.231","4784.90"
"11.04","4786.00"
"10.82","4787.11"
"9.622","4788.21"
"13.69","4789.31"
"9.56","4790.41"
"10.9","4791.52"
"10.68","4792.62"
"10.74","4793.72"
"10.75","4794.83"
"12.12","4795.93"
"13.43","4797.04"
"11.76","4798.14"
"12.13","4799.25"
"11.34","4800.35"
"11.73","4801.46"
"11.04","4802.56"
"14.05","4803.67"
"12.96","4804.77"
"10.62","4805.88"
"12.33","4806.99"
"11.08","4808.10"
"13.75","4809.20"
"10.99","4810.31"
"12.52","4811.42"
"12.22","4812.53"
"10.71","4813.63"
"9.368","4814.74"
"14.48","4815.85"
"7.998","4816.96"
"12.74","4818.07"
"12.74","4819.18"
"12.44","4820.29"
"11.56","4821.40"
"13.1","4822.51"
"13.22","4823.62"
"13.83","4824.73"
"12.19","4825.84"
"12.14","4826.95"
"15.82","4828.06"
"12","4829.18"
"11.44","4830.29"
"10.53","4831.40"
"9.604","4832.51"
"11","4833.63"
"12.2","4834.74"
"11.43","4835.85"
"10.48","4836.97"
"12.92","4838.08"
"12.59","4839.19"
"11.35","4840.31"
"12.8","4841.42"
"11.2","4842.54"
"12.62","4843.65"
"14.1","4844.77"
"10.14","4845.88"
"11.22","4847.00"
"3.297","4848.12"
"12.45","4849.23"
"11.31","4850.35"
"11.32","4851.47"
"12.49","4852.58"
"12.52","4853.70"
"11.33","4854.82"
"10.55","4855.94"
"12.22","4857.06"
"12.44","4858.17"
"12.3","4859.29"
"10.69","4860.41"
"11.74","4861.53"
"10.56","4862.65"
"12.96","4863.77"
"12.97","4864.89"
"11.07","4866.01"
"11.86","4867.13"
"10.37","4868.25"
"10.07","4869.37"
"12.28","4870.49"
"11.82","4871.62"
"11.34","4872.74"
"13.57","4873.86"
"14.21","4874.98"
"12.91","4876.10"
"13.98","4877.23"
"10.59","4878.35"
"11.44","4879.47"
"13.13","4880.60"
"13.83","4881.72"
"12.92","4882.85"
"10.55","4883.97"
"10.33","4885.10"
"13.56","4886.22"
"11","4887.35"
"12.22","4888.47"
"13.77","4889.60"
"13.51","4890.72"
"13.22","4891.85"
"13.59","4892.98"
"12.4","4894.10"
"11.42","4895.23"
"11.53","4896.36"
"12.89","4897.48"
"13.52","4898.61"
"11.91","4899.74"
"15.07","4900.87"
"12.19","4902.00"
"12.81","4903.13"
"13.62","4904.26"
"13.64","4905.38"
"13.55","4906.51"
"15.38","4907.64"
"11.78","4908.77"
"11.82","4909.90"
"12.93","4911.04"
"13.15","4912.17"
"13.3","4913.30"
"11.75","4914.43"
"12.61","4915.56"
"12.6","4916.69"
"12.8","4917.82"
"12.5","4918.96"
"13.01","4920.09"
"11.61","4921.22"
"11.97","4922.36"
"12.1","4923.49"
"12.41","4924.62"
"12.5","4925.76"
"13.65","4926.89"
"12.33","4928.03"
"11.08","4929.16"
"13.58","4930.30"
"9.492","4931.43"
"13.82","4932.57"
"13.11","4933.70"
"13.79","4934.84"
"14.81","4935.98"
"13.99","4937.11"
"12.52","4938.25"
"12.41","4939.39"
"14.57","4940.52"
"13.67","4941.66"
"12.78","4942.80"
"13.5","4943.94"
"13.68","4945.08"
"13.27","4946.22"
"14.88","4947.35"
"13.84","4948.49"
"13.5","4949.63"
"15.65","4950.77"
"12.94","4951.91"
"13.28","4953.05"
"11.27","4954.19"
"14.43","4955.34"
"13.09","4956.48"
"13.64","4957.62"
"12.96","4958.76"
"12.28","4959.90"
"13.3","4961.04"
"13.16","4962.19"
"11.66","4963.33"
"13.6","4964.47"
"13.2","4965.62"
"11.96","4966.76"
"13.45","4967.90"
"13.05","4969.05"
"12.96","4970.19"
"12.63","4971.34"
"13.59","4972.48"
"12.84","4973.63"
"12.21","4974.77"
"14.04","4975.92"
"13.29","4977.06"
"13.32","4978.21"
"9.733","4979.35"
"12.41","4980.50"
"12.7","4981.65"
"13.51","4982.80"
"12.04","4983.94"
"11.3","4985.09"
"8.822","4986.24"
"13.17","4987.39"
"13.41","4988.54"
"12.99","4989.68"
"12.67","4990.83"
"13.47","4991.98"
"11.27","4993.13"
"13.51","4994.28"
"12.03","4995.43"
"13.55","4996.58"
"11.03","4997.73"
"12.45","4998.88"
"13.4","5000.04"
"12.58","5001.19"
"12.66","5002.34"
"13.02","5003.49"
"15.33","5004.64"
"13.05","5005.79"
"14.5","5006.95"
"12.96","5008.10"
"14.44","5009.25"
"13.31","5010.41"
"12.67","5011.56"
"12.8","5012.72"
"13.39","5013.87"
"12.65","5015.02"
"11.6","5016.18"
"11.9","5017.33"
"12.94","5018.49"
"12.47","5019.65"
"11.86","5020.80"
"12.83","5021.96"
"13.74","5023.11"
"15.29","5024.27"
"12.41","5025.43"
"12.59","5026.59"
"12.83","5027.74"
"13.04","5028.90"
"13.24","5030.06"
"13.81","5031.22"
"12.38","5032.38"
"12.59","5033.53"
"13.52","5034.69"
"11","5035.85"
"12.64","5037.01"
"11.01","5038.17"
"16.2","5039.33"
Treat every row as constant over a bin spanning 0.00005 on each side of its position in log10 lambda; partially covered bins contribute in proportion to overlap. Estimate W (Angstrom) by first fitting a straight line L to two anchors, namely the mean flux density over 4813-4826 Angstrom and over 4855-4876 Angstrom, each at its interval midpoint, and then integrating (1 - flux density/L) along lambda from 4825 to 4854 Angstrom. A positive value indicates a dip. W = 0.9 Angstrom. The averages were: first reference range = 12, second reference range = 11.9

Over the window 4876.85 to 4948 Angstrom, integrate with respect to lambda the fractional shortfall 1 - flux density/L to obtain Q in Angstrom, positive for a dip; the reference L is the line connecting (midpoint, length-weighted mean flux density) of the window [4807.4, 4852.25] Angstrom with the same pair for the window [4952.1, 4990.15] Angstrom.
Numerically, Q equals -3.0 Angstrom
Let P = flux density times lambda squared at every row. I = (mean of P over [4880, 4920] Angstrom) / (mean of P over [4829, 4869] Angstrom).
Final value 1.14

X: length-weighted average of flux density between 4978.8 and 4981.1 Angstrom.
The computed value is 11.1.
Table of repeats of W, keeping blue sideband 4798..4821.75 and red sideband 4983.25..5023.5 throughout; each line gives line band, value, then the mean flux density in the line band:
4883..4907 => -0.9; 12.7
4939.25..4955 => -1.4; 13.6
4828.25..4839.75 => 0.4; 11.6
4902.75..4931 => -0.9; 12.7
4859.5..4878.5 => 0.2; 12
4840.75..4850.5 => 0.8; 11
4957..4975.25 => -0.5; 12.9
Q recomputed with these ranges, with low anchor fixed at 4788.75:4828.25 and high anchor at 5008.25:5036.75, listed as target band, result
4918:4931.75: 0.2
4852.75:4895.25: 0.4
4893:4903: -0.3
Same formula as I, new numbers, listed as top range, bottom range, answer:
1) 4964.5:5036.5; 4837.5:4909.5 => 1.11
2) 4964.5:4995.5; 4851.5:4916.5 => 1.06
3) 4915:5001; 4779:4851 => 1.17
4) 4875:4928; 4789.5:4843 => 1.11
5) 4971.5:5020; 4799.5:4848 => 1.15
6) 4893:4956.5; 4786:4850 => 1.16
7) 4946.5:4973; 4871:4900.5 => 1.09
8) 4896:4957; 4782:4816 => 1.19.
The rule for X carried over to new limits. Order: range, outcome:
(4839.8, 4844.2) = 12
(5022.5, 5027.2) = 13.5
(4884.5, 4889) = 11.8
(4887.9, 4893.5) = 13.3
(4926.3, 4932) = 12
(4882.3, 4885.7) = 11.3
